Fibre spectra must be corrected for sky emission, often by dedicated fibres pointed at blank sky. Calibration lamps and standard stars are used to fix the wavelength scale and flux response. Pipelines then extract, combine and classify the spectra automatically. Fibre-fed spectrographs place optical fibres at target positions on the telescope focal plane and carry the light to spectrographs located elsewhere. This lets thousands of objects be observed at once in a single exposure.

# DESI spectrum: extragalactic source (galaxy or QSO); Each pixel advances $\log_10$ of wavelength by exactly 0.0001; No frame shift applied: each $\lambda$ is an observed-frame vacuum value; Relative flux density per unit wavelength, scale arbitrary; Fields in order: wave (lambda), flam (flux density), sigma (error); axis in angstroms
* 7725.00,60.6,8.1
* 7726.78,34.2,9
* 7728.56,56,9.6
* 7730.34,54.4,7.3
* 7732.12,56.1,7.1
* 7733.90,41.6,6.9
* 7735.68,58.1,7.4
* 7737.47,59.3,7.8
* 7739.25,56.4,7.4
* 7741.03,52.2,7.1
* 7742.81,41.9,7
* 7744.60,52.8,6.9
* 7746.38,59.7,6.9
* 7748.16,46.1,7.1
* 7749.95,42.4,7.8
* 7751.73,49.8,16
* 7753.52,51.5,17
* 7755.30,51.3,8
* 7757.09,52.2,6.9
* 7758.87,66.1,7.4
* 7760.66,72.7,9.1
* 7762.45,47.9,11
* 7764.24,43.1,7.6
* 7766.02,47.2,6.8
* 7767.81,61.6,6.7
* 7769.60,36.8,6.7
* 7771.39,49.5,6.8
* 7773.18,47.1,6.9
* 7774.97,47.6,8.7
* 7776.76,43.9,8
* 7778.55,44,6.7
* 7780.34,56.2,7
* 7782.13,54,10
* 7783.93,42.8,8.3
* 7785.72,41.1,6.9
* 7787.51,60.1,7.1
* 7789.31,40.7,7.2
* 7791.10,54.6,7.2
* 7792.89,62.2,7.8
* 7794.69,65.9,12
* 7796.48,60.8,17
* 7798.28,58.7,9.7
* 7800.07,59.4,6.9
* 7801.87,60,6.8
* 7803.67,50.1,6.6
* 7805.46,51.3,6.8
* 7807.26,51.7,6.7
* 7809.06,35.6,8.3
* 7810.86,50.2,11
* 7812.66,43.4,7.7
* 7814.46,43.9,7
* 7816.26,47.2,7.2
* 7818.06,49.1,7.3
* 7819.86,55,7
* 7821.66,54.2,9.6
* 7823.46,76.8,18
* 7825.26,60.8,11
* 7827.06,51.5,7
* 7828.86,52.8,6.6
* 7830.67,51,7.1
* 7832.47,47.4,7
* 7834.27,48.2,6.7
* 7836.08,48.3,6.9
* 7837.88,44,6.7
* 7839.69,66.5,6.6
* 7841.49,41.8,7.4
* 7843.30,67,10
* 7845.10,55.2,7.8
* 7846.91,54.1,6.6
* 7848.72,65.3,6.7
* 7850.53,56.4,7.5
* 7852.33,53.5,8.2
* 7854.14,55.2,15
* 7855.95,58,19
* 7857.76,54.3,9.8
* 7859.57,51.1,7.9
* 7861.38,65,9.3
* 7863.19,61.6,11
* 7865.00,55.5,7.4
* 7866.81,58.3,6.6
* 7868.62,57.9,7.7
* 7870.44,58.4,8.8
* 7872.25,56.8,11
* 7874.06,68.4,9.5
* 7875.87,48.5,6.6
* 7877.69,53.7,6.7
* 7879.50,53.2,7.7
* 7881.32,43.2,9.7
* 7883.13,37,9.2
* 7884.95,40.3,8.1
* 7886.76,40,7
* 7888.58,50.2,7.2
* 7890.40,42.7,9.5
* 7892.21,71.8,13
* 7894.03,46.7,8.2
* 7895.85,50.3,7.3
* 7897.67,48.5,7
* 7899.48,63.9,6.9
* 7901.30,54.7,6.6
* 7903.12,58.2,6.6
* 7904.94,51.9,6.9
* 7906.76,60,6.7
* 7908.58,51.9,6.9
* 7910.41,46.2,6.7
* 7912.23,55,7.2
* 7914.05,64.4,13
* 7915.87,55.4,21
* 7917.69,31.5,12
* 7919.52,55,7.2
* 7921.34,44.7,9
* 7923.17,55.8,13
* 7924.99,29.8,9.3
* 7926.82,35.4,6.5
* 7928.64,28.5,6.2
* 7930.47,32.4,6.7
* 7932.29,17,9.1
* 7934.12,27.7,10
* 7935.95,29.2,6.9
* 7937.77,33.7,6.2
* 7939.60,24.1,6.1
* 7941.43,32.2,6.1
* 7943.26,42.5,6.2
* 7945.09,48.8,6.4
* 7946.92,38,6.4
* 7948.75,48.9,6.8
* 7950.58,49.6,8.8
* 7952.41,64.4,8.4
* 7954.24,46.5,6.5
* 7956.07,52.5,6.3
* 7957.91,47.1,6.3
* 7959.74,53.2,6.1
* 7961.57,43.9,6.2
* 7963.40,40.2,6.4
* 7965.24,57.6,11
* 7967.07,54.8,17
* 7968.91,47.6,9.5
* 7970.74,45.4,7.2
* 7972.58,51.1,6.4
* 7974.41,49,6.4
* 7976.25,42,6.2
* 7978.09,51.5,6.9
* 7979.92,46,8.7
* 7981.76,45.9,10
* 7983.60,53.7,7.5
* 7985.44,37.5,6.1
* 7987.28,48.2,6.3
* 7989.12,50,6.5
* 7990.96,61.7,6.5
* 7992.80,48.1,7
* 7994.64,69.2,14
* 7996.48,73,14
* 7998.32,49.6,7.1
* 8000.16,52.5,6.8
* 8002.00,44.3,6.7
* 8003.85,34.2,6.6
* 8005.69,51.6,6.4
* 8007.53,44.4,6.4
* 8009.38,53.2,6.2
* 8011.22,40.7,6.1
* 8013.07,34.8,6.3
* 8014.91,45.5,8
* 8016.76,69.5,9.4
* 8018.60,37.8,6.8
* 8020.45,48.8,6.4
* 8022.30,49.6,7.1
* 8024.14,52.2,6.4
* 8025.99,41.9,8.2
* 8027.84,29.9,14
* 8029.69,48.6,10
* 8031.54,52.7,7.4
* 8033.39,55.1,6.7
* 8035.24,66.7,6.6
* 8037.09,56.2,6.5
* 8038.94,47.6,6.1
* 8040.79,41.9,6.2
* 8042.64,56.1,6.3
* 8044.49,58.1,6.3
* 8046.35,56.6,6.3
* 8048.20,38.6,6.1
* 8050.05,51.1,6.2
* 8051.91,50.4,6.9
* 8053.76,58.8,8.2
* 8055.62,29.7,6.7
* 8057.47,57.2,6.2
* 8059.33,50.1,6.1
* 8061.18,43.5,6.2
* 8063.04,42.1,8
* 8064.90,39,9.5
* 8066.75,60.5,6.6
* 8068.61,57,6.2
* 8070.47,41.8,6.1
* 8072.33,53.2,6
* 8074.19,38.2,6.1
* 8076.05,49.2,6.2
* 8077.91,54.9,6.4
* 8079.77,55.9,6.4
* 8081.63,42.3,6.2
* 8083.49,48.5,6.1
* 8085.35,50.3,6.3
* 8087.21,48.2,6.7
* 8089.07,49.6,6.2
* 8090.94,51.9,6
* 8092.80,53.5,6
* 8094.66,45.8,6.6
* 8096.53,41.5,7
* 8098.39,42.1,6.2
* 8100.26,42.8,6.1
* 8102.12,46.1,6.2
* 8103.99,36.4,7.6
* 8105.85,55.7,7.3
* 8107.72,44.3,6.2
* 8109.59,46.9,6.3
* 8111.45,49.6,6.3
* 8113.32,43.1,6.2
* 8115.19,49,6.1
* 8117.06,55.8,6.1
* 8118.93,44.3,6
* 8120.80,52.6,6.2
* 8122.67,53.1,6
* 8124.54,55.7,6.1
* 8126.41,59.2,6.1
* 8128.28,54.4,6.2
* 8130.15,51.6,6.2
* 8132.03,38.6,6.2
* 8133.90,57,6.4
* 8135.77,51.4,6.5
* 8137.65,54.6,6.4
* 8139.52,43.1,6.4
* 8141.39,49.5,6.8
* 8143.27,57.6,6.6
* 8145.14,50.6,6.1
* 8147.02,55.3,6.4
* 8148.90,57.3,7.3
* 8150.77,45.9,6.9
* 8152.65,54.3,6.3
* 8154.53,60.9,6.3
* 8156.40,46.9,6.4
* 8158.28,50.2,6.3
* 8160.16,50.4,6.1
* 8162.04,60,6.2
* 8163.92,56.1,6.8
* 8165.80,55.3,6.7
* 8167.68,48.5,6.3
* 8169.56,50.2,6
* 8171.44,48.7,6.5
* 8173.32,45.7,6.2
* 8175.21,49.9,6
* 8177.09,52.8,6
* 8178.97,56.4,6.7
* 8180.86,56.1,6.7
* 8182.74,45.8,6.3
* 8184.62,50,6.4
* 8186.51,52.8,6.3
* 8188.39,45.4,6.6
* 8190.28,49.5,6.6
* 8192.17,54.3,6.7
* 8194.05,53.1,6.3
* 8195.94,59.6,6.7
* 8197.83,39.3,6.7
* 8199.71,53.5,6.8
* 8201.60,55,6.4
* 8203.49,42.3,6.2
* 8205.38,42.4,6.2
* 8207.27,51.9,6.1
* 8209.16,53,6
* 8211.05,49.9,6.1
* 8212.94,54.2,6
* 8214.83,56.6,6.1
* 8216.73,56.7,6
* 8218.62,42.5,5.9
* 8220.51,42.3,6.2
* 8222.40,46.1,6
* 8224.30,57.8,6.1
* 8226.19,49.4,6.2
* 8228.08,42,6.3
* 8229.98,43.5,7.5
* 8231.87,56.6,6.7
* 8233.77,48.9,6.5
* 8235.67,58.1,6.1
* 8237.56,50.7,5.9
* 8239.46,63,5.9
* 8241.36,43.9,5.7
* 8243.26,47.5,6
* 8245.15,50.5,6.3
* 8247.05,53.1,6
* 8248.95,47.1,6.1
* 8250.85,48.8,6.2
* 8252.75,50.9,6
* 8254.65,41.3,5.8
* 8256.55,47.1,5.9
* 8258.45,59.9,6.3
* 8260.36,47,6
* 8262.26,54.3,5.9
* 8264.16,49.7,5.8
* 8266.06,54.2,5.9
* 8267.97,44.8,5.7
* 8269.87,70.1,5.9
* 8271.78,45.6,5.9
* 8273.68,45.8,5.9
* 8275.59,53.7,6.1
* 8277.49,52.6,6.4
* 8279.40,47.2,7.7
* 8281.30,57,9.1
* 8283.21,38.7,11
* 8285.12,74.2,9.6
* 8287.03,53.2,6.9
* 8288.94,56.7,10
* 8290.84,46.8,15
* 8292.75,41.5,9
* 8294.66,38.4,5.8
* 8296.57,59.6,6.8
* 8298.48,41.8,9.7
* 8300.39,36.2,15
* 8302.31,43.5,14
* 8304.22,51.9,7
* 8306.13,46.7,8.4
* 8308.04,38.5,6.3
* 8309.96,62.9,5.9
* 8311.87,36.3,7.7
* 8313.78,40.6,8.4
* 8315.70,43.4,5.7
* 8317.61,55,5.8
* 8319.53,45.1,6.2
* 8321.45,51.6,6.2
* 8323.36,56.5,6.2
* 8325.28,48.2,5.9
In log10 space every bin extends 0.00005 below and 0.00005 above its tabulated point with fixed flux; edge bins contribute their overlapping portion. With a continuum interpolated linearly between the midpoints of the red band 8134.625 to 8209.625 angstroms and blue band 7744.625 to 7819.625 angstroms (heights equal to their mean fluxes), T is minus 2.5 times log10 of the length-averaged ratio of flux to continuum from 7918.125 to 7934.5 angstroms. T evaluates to 0.37 mag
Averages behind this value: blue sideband 51.3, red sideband 51.4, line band 36.4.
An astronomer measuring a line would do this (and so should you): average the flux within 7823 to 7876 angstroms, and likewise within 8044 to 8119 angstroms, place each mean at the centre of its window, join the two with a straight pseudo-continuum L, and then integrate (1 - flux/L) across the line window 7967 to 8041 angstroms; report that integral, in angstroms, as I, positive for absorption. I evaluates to 2.12 angstroms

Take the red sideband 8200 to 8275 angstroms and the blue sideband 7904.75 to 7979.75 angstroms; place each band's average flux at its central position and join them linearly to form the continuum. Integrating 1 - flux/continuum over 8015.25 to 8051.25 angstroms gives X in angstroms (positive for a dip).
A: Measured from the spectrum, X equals -3.02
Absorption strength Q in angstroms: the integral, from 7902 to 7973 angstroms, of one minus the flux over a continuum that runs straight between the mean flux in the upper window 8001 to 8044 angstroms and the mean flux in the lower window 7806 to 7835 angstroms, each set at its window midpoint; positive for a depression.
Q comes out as 6.45 angstroms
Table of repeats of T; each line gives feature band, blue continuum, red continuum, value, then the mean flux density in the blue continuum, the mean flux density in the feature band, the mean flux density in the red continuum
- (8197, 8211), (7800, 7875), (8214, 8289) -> 0.07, 54.5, 48.4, 51.2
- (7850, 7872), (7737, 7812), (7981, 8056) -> -0.12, 51.8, 57.1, 49.8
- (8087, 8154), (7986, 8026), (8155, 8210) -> 0.02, 50.1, 49.8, 50.9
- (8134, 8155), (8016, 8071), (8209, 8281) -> -0.05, 49.6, 52.8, 50.7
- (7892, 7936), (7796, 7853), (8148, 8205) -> 0.14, 53.4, 46.6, 51.4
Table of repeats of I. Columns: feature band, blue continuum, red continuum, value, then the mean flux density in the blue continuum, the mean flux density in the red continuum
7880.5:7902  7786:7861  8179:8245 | 1.72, 54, 50.5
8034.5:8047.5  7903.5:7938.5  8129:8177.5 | -1.92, 42.7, 51.6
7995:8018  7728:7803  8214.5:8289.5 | 0.92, 52.5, 51.2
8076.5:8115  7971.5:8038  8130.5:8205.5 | 2.29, 49.6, 51.3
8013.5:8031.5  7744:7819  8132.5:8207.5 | 1.51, 51.2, 51.4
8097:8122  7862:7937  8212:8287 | 1.66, 48.6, 51.1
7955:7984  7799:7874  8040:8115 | 1.24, 54.4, 48.1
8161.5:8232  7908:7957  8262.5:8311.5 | -3.79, 42.2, 49.9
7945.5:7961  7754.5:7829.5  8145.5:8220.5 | 0.64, 52.4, 51.4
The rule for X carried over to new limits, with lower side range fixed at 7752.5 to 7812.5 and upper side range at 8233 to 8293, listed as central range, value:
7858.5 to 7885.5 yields -1.17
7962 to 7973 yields 0.56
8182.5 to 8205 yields 0.69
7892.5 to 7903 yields -0.51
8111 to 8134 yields 0.33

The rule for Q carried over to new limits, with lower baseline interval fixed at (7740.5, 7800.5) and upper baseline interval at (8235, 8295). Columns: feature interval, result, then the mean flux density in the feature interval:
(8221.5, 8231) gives 0.6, 47.8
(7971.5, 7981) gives 0.7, 47.8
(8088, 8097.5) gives 0.5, 48.4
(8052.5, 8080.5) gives 1.5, 48.7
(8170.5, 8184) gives 0.1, 50.8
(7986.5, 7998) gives -1.5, 58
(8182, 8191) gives 0.4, 48.7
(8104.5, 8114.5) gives 0.8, 47.5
